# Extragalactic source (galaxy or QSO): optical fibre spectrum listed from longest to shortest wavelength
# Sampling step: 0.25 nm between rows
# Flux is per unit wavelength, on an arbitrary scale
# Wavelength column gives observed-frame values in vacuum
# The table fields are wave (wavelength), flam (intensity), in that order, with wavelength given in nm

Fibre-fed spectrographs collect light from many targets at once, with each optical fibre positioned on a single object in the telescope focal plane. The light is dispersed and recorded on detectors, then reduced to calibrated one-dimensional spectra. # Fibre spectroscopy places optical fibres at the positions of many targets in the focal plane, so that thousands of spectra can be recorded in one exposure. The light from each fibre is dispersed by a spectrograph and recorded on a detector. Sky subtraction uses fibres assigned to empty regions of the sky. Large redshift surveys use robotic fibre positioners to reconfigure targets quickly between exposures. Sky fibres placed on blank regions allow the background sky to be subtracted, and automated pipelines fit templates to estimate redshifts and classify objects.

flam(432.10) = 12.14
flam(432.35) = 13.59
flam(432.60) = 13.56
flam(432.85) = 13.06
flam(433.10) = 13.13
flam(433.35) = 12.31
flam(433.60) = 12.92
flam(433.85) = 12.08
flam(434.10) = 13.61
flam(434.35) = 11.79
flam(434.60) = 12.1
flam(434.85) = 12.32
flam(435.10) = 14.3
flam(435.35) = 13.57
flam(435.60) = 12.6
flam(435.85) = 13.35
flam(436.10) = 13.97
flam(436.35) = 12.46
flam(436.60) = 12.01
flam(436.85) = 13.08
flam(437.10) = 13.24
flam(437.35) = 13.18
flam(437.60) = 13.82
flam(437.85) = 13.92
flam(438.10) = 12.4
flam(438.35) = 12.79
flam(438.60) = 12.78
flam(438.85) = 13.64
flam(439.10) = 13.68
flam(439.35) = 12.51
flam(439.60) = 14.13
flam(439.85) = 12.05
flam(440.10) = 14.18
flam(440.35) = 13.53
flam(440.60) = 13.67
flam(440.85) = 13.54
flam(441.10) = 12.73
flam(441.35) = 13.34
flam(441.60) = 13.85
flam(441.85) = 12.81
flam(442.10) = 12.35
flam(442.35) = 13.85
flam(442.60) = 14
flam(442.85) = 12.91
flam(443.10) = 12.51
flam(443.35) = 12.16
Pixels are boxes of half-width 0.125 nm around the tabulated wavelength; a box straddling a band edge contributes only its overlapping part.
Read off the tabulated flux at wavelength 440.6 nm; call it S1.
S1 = 13.67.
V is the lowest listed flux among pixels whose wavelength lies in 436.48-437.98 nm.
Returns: 12.01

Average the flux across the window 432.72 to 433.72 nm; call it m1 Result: 12.9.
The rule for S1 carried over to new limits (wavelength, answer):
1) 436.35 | 12.46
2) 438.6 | 12.78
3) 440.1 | 14.18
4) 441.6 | 13.85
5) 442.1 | 12.35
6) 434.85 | 12.32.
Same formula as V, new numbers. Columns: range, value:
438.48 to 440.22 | 12.05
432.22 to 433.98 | 12.08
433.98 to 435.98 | 11.79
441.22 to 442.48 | 12.35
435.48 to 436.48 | 12.46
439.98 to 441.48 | 12.73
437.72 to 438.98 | 12.4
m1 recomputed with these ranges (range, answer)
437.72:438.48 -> 13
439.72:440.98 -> 13.4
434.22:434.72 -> 12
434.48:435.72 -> 13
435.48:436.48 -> 13.1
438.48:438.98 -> 13.2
